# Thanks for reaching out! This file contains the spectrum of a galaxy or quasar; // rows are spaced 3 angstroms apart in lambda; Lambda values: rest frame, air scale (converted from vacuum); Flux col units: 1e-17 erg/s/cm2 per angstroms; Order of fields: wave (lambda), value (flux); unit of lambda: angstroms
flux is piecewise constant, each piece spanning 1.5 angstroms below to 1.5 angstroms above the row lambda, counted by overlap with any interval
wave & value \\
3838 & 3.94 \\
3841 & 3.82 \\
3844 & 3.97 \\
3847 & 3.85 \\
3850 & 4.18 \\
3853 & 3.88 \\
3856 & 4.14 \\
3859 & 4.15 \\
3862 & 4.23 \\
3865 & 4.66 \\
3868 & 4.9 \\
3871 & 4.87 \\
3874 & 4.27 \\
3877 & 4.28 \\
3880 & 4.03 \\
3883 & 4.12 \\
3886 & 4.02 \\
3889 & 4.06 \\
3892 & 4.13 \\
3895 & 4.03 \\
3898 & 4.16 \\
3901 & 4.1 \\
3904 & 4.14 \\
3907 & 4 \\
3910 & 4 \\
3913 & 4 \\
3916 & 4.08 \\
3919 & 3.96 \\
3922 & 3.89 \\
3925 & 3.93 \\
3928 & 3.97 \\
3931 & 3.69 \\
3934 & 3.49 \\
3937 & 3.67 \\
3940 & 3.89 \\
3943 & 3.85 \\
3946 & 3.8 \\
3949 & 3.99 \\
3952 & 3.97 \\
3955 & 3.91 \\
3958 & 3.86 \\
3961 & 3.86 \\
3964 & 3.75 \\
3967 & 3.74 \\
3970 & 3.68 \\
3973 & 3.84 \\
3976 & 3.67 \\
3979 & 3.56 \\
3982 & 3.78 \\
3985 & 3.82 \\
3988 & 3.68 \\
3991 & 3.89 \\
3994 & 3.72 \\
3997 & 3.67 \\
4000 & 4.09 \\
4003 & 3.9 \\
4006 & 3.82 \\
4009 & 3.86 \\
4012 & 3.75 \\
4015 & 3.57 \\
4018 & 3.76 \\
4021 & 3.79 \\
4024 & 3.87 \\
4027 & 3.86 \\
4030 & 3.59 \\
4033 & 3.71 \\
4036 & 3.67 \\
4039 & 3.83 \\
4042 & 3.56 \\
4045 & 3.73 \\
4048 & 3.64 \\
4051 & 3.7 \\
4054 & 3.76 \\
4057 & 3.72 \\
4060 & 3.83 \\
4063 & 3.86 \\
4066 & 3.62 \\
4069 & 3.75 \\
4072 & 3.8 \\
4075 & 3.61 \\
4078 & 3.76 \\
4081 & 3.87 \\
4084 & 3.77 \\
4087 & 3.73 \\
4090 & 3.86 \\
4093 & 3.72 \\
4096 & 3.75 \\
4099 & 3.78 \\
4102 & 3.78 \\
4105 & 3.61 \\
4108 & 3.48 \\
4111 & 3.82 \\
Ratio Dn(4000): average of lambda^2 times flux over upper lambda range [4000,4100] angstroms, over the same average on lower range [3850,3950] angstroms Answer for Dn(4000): 1.0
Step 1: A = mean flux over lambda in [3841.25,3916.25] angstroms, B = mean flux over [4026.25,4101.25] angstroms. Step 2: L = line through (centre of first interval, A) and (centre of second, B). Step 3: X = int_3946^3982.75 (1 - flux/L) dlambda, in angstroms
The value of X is 1.5 angstroms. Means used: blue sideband 4.17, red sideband 3.74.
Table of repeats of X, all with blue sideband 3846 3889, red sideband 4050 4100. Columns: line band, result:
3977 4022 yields 1.85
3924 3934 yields 0.74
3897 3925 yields 0.82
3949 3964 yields 0.55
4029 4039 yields 0.44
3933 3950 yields 1.22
